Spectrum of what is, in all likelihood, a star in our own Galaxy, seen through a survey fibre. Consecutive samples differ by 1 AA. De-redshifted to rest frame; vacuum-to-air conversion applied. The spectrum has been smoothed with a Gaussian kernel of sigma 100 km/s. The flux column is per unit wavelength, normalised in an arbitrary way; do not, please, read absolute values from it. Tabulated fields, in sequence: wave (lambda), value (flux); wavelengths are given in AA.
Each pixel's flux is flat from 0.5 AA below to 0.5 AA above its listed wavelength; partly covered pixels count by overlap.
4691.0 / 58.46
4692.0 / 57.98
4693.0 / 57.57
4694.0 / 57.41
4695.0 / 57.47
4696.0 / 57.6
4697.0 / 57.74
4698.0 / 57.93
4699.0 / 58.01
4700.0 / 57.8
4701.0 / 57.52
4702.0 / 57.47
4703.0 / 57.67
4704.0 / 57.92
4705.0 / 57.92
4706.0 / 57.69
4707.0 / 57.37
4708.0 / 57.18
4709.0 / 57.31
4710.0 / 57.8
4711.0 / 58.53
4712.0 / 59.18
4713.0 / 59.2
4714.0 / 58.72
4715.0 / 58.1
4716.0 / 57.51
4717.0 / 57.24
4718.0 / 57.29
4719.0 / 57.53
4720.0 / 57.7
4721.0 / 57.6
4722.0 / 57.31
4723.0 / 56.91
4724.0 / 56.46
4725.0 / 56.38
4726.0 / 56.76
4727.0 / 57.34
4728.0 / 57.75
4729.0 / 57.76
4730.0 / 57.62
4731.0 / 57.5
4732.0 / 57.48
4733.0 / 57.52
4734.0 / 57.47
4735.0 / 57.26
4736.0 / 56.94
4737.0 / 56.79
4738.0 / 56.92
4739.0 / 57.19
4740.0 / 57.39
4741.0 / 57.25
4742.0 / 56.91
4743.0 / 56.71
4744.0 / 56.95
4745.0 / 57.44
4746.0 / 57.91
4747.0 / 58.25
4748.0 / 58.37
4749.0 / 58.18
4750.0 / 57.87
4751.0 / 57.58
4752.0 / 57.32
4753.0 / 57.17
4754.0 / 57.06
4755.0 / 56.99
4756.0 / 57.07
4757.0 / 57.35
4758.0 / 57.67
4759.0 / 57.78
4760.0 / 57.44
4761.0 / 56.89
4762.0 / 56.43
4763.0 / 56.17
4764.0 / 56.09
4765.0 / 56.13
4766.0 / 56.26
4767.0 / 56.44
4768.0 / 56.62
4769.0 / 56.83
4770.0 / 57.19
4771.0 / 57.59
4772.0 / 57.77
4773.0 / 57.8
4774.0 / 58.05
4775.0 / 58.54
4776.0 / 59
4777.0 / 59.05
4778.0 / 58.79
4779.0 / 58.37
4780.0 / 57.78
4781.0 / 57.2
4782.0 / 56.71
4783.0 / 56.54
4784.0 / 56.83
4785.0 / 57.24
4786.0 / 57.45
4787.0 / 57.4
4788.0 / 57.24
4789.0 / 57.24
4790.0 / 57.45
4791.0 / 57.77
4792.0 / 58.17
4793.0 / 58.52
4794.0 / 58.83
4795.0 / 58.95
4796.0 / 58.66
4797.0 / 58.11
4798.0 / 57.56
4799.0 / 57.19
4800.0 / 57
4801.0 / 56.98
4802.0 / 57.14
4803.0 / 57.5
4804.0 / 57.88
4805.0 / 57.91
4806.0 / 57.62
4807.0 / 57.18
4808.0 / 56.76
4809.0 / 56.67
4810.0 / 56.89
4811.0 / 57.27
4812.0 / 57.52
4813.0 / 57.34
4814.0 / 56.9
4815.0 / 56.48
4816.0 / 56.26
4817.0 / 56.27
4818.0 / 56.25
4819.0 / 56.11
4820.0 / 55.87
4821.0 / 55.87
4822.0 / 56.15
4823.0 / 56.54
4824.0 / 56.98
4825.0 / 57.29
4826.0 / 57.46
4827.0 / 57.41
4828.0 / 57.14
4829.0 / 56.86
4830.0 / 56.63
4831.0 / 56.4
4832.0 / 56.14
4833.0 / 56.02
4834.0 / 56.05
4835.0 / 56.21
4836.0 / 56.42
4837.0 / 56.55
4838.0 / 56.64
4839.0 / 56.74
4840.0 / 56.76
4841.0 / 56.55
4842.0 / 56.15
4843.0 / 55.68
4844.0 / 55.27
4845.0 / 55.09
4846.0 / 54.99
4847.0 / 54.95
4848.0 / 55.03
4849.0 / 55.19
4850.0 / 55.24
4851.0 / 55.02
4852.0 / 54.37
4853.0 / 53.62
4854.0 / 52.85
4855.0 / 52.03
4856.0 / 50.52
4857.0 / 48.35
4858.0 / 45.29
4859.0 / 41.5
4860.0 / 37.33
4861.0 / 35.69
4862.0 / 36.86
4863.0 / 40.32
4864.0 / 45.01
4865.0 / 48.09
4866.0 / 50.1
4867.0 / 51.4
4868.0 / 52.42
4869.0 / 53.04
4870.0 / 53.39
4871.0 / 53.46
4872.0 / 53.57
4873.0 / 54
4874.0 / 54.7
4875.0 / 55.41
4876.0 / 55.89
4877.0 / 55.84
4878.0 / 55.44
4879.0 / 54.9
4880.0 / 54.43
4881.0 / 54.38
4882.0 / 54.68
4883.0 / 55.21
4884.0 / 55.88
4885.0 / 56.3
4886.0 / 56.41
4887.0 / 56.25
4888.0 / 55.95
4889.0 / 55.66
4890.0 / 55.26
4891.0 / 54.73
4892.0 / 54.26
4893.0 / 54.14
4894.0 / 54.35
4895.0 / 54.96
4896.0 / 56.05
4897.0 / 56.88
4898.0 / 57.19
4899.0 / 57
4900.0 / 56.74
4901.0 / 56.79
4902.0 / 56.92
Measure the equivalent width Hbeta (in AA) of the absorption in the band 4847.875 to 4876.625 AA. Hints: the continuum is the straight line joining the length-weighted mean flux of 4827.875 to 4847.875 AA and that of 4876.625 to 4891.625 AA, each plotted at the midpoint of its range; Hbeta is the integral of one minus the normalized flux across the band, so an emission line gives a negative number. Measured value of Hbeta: 2.99 AA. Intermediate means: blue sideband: 56.1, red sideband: 55.4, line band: 49.9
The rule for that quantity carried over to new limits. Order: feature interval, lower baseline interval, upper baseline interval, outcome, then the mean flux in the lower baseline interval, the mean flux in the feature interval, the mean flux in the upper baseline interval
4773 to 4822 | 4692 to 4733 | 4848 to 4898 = -2.35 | 57.6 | 57.4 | 52.3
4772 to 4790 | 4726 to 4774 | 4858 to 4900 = -0.53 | 57.2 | 57.7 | 52.4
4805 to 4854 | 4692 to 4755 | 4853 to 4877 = -4.90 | 57.5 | 56.2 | 49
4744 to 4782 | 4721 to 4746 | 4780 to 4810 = -0.08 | 57.2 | 57.5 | 57.5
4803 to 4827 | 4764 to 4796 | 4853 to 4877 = -1.25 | 57.6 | 56.9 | 49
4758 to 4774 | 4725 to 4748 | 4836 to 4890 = -0.21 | 57.3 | 57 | 52.6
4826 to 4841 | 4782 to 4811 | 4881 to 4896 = 0.00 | 57.5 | 56.6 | 55.3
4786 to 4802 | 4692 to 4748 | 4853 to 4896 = -0.88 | 57.5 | 57.8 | 51.7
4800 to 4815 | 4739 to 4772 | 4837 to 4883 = -0.71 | 57.2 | 57.2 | 52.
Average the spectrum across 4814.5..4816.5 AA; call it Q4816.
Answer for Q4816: 56.4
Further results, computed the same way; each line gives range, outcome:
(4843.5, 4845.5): 55.2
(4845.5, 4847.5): 55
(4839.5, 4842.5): 56.5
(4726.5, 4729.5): 57.6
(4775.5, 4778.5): 58.9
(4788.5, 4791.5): 57.5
